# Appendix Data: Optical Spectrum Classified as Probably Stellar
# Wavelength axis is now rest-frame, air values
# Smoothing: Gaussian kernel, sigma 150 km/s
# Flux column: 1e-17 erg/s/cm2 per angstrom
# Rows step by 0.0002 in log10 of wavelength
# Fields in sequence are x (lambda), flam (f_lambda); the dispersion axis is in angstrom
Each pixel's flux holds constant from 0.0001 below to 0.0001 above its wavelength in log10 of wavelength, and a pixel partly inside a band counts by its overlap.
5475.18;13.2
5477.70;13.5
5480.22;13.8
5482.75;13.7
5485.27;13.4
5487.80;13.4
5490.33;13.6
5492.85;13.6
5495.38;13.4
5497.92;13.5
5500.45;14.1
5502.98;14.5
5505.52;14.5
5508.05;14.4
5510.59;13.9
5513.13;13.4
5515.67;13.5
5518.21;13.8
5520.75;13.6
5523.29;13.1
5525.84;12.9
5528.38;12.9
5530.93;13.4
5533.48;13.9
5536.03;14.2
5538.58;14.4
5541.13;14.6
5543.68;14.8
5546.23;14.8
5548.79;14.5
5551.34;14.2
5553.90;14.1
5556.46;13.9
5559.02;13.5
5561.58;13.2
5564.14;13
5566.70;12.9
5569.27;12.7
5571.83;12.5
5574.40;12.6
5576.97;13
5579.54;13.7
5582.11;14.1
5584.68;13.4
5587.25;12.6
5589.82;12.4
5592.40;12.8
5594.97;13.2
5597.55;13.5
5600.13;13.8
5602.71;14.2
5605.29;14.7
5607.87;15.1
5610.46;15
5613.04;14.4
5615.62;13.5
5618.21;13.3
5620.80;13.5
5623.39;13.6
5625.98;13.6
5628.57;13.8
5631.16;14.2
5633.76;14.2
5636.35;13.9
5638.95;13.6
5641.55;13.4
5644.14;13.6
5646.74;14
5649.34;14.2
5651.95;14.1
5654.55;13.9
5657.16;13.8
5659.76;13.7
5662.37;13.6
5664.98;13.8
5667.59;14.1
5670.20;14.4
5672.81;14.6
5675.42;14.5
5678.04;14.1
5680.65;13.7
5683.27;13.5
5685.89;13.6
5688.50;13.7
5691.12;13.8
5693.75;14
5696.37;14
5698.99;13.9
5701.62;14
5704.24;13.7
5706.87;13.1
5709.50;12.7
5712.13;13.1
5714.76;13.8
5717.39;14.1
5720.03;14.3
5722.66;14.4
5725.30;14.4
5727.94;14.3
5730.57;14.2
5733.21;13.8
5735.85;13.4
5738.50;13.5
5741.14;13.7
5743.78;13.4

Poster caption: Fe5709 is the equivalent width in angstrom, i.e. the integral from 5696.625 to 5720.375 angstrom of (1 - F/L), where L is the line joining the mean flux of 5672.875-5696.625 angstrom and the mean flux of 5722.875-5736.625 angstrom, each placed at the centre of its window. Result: 0.6 angstrom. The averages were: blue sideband 13.9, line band 13.6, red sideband 14.1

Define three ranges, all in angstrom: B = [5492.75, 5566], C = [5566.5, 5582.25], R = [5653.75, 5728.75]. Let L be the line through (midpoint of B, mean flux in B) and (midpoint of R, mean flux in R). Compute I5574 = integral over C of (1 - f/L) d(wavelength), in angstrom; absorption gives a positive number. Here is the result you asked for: 1.0 angstrom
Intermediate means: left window 13.8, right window 13.9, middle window 13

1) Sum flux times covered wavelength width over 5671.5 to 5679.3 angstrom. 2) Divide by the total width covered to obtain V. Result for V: 14.4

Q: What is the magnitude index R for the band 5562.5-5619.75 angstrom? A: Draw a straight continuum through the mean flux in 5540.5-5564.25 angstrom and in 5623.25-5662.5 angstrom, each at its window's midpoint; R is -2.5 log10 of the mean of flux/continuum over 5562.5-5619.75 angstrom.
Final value 0.04 mag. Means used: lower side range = 14.1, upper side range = 13.8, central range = 13.5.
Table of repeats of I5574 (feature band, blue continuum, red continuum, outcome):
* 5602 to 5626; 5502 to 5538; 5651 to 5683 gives -0.4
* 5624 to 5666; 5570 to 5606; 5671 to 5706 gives -0.6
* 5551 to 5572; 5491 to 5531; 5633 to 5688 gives 0.6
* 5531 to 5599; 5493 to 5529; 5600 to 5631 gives 1.6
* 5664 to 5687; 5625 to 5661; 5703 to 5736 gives -0.3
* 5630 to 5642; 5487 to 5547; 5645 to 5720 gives 0.0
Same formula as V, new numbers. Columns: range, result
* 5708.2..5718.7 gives 13.4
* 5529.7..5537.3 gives 13.8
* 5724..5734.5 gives 14.2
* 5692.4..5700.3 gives 14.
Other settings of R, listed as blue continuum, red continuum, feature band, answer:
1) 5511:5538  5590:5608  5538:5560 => -0.06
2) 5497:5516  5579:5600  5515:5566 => -0.01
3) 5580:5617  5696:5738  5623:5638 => -0.01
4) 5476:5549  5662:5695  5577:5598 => 0.06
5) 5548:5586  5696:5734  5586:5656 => -0.02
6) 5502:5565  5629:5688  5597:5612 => -0.04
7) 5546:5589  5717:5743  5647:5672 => -0.02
